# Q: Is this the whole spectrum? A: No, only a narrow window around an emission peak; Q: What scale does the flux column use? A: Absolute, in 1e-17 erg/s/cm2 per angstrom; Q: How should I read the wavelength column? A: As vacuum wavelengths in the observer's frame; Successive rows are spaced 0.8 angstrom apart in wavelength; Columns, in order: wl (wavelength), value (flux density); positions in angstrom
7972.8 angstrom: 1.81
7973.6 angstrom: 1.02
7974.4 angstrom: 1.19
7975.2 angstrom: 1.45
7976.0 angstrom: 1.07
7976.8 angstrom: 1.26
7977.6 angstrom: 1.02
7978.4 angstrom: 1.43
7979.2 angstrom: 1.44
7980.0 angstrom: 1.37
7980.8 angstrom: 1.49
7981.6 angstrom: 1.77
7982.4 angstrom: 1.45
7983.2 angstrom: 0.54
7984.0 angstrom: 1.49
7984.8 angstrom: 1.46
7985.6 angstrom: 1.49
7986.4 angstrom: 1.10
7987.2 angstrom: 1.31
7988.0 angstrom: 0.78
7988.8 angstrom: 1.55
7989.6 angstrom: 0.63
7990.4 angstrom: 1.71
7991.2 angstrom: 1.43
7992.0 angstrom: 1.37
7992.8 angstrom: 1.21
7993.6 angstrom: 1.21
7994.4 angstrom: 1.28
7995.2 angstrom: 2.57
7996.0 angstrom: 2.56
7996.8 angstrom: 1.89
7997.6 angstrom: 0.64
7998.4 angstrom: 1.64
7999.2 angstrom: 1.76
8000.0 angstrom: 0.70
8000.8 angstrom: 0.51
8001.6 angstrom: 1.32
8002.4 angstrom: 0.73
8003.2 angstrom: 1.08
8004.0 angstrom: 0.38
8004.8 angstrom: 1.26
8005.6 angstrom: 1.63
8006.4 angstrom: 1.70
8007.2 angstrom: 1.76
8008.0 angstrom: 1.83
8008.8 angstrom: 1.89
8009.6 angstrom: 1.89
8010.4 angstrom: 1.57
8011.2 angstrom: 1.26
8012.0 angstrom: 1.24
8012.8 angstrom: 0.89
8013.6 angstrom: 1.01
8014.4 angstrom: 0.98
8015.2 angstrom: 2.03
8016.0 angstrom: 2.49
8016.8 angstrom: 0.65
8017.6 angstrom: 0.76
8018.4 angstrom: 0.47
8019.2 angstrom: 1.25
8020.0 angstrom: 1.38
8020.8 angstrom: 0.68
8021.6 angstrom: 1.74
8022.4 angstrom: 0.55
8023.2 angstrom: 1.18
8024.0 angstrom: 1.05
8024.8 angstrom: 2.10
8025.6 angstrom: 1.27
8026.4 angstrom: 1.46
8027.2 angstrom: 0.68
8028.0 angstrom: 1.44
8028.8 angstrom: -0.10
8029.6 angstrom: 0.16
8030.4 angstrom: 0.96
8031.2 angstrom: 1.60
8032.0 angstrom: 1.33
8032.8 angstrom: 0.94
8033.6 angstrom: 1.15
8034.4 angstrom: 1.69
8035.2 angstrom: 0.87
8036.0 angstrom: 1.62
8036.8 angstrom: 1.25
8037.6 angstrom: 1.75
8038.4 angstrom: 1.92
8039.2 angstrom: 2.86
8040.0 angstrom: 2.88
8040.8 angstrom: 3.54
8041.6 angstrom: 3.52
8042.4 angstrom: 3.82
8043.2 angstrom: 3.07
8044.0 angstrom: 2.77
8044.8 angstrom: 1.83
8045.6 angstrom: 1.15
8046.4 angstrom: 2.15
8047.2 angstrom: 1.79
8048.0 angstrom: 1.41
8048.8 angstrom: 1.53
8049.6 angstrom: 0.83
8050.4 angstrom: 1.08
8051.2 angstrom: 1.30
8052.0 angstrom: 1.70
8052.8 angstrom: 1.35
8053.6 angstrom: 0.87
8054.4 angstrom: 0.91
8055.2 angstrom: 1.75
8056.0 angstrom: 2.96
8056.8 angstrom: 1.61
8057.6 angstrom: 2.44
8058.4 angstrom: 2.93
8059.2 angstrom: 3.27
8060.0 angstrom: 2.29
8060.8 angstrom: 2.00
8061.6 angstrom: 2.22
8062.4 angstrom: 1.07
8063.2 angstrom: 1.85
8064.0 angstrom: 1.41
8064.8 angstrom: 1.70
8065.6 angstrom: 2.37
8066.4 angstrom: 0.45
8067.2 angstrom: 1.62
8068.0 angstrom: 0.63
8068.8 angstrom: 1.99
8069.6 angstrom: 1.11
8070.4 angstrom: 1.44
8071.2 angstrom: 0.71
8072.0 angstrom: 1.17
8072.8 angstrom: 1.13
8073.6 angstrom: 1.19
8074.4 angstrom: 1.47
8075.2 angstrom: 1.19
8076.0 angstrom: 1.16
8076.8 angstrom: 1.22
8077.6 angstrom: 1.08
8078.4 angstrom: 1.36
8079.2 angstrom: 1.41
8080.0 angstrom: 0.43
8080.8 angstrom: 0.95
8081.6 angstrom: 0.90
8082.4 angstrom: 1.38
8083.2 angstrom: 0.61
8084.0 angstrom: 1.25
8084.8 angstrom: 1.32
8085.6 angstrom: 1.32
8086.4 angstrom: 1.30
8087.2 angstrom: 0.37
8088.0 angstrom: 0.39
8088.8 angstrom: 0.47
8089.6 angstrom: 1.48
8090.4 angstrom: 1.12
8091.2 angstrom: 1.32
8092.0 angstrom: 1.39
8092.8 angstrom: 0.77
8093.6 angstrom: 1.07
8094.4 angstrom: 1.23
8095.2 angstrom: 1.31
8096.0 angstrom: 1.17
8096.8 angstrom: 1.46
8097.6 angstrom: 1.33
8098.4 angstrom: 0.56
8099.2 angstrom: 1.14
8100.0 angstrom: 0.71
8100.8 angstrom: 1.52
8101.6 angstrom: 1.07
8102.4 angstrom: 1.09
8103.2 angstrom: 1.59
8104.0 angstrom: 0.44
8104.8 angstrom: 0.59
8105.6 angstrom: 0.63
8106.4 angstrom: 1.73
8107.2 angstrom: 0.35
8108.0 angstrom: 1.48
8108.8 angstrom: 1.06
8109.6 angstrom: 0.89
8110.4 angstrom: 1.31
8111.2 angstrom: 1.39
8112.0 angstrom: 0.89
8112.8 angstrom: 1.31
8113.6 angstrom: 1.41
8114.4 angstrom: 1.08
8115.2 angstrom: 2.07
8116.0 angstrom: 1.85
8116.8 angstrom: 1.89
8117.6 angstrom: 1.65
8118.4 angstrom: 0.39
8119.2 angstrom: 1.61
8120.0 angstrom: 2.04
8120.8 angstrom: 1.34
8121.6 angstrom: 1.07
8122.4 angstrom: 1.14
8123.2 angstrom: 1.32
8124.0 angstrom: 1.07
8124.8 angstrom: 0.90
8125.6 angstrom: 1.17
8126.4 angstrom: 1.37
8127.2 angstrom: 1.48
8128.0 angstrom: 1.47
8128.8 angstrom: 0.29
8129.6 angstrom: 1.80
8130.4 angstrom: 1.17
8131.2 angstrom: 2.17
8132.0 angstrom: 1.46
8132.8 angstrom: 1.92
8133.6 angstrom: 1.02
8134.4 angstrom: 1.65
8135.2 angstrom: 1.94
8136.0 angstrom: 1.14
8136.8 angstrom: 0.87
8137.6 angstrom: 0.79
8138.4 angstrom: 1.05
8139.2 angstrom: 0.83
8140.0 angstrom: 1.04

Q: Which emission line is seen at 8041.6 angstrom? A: [S II]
